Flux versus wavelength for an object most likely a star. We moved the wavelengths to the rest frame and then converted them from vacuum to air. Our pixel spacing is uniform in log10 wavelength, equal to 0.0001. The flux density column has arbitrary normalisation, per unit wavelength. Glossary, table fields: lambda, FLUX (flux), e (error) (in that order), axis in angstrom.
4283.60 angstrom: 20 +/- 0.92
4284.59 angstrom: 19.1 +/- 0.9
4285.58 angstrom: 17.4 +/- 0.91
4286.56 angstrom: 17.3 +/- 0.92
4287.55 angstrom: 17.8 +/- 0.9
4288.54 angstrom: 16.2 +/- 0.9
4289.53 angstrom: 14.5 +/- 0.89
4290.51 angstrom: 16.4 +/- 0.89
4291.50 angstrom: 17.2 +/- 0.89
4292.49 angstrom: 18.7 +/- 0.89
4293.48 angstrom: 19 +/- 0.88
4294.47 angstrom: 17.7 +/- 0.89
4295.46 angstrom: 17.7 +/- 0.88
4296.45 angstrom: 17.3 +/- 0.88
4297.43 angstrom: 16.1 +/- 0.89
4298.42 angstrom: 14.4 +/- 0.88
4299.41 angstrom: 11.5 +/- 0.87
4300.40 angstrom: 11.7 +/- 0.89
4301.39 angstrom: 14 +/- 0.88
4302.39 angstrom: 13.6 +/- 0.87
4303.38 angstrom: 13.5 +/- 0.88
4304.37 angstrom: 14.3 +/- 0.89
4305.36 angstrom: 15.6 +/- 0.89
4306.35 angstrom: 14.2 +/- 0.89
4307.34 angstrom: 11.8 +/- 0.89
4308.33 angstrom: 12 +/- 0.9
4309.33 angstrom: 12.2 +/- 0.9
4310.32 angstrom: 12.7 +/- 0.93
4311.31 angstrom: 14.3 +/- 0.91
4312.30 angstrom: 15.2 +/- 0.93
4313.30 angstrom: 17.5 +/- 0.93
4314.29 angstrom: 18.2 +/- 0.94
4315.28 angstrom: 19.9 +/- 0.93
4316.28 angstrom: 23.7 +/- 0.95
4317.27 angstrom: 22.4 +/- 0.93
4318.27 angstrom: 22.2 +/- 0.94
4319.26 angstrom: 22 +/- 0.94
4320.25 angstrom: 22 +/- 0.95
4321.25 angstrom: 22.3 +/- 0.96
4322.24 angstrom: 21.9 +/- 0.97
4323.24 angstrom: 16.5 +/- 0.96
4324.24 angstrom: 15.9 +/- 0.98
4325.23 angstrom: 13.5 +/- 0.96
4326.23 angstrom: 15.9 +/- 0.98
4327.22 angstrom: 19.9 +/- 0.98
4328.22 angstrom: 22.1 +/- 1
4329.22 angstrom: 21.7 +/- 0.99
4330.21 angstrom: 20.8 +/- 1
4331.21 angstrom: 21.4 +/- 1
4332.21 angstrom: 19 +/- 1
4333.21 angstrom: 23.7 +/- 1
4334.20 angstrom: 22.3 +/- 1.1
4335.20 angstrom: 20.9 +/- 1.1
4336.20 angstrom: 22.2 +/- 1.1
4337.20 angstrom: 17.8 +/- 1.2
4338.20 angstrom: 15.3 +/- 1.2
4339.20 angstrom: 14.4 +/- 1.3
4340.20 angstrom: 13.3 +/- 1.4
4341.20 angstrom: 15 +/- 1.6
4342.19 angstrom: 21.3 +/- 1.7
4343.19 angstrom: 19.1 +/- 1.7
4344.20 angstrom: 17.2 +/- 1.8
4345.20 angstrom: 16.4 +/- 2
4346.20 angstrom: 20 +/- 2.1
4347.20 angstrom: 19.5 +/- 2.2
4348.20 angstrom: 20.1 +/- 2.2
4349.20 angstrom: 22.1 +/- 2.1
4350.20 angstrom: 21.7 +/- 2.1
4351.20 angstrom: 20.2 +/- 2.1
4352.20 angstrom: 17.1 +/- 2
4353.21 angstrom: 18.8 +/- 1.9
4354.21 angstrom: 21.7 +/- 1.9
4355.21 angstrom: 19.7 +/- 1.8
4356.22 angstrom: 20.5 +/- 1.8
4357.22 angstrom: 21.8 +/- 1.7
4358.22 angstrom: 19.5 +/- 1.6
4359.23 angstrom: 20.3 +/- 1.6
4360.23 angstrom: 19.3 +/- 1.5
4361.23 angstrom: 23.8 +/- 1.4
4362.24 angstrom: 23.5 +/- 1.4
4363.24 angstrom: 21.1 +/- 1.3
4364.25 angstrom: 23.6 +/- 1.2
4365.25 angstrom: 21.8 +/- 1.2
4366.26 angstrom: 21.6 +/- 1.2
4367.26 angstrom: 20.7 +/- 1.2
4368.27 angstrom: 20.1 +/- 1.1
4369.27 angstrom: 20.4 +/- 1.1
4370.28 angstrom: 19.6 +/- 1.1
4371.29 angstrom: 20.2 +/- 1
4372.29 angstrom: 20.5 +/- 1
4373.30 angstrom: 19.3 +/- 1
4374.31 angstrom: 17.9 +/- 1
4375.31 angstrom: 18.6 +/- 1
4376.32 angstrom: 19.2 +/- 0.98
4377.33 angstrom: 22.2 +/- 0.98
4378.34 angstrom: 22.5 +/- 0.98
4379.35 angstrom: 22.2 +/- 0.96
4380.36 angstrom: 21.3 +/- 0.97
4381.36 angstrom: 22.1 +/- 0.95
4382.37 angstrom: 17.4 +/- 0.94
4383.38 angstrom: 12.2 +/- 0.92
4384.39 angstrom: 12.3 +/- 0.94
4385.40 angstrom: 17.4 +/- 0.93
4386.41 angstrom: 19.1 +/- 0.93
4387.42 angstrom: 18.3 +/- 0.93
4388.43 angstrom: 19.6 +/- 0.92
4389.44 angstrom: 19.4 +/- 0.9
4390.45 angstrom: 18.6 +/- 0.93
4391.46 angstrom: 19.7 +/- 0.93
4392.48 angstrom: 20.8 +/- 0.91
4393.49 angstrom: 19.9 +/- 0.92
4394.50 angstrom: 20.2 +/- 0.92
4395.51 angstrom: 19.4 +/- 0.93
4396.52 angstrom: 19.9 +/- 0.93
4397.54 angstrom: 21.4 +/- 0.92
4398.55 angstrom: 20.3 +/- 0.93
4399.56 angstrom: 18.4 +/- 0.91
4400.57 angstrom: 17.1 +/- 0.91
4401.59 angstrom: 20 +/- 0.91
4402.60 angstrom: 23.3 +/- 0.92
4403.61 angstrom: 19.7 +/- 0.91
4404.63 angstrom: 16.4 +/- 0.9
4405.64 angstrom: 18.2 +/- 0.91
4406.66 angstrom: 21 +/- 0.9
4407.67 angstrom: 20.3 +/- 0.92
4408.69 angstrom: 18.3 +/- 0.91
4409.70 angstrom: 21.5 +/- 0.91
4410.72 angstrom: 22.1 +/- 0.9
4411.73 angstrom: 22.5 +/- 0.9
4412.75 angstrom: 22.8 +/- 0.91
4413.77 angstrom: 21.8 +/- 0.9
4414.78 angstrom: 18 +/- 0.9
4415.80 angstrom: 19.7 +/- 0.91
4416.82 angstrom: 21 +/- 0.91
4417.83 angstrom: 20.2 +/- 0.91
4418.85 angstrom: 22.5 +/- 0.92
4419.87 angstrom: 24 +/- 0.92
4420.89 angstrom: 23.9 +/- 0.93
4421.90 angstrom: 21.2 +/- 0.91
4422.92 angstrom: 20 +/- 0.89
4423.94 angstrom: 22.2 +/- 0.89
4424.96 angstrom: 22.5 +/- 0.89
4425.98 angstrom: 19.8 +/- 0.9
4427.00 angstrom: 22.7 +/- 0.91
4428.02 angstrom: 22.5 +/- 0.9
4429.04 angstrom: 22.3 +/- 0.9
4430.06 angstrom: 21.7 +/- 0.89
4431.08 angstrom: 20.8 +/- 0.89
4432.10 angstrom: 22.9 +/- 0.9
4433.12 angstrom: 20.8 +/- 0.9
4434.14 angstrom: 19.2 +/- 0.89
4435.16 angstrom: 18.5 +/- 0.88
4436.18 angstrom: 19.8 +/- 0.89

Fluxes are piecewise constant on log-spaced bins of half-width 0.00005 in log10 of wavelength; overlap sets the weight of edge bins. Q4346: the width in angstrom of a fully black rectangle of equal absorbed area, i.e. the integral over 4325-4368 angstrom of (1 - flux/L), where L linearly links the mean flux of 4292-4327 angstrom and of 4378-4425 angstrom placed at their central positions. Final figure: -4.4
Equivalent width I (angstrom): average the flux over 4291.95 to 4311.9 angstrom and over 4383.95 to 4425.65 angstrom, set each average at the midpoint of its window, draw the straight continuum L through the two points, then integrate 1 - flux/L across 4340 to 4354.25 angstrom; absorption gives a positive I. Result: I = -1.6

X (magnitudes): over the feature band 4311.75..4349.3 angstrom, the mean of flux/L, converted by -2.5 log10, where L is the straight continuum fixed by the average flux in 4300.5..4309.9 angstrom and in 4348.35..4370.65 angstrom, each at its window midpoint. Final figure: -0.16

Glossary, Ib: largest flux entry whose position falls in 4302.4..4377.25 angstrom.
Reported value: 23.8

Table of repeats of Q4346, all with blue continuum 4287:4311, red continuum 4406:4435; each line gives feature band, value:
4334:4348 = -0.8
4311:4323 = -3.2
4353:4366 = -2.2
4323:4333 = -1.4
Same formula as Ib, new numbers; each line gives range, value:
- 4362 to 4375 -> 23.6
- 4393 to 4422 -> 24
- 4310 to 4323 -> 23.7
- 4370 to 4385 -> 22.5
